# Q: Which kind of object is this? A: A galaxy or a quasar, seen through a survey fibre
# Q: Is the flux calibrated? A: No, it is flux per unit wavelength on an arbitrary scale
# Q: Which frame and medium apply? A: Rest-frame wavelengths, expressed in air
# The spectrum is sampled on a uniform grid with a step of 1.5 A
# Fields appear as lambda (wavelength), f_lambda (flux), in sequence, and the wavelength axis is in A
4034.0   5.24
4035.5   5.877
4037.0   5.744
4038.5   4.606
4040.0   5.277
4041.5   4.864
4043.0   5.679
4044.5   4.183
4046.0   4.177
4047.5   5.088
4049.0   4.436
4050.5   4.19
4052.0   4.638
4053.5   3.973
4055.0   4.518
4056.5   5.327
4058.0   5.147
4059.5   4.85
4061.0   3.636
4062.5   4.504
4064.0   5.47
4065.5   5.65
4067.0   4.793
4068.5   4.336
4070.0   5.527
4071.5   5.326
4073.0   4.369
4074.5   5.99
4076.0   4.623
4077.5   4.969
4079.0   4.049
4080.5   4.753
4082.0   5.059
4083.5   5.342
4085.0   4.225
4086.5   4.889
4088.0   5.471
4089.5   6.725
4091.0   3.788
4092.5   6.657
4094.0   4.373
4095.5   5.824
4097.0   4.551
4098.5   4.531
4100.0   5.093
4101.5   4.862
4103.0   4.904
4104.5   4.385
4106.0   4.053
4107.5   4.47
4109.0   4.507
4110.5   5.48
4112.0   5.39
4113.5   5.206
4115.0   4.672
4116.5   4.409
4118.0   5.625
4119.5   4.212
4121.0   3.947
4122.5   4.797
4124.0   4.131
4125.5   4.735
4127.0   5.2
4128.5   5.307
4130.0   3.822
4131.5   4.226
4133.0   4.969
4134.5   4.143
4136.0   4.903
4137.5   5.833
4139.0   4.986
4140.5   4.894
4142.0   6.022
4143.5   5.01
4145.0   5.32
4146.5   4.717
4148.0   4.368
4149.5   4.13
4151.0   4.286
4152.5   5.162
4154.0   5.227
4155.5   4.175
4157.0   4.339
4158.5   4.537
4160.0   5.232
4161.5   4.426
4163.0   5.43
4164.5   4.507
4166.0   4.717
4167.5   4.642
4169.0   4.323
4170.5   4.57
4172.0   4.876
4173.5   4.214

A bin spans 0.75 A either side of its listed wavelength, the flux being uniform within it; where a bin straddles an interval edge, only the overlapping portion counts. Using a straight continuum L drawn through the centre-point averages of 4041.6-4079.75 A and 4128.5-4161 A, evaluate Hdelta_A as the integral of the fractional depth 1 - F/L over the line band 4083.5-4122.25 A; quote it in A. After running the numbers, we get -0.9 A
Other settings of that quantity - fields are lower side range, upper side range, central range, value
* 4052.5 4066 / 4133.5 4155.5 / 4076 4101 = -1.0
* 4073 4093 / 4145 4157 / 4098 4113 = 0.4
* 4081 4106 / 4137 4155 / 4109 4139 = 1.2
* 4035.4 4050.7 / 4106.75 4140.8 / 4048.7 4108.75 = -0.1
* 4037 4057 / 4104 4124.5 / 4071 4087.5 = -0.6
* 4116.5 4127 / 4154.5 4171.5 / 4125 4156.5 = -1.4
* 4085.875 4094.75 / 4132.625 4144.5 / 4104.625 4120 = 1.3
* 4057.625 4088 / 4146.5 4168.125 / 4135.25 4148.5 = -1.2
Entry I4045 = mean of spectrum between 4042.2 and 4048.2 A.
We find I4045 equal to 4.78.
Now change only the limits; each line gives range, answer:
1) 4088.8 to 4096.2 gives 5.46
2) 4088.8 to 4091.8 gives 5.26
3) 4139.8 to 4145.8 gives 5.31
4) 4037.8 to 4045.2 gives 4.93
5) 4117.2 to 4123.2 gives 4.64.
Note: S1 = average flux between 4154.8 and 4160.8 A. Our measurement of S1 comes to 4.57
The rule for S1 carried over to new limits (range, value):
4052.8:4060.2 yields 4.77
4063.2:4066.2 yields 5.54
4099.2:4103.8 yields 4.94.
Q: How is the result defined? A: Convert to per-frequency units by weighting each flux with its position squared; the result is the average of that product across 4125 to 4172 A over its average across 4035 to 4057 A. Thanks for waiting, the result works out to 1.0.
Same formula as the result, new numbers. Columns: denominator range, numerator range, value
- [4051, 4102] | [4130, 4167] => 1.01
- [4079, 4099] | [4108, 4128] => 0.96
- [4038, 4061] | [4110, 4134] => 1.05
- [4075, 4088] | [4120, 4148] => 1.03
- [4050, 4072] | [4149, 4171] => 1.02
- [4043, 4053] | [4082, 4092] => 1.15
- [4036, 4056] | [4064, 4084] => 1.07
